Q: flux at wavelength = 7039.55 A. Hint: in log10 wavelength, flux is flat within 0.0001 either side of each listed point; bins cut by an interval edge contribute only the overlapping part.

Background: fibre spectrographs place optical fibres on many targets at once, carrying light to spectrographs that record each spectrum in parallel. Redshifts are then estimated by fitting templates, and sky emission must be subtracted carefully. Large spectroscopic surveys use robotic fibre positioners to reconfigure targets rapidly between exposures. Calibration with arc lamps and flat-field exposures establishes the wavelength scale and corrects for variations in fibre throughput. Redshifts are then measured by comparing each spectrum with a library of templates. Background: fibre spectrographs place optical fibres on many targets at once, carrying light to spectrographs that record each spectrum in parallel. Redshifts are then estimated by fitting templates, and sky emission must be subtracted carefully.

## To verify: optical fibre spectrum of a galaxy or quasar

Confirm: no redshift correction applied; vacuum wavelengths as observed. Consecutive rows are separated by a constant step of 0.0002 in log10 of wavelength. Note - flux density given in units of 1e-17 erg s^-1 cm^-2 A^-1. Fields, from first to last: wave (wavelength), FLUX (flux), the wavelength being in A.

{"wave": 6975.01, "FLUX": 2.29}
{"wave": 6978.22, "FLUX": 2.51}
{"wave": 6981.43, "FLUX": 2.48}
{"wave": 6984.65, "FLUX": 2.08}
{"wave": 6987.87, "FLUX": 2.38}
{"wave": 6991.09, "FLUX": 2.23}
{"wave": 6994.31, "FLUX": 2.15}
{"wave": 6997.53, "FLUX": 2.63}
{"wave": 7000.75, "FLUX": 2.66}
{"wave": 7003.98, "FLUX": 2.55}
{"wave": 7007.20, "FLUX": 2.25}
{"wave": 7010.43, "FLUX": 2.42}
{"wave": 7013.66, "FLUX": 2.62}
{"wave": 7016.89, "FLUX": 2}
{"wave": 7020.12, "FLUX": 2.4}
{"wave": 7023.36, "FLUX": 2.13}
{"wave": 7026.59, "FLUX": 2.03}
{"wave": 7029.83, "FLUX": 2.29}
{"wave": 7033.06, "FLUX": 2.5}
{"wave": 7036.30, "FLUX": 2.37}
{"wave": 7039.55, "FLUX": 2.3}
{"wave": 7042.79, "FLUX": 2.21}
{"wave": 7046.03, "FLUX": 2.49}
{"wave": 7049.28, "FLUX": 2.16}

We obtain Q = 2.3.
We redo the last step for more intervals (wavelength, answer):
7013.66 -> 2.62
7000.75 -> 2.66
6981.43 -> 2.48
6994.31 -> 2.15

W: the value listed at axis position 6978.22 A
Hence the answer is 2.51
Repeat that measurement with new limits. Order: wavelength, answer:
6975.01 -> 2.29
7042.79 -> 2.21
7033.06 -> 2.5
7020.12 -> 2.4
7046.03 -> 2.49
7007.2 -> 2.25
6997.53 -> 2.63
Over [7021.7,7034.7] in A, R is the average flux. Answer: 2.24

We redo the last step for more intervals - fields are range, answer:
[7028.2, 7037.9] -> 2.39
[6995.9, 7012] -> 2.5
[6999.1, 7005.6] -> 2.61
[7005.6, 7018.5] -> 2.32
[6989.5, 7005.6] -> 2.45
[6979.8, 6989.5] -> 2.31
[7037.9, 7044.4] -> 2.25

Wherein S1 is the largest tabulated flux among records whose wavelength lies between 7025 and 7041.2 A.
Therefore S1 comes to 2.5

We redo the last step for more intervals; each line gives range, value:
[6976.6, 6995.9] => 2.51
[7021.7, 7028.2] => 2.13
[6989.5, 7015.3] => 2.66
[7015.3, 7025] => 2.4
